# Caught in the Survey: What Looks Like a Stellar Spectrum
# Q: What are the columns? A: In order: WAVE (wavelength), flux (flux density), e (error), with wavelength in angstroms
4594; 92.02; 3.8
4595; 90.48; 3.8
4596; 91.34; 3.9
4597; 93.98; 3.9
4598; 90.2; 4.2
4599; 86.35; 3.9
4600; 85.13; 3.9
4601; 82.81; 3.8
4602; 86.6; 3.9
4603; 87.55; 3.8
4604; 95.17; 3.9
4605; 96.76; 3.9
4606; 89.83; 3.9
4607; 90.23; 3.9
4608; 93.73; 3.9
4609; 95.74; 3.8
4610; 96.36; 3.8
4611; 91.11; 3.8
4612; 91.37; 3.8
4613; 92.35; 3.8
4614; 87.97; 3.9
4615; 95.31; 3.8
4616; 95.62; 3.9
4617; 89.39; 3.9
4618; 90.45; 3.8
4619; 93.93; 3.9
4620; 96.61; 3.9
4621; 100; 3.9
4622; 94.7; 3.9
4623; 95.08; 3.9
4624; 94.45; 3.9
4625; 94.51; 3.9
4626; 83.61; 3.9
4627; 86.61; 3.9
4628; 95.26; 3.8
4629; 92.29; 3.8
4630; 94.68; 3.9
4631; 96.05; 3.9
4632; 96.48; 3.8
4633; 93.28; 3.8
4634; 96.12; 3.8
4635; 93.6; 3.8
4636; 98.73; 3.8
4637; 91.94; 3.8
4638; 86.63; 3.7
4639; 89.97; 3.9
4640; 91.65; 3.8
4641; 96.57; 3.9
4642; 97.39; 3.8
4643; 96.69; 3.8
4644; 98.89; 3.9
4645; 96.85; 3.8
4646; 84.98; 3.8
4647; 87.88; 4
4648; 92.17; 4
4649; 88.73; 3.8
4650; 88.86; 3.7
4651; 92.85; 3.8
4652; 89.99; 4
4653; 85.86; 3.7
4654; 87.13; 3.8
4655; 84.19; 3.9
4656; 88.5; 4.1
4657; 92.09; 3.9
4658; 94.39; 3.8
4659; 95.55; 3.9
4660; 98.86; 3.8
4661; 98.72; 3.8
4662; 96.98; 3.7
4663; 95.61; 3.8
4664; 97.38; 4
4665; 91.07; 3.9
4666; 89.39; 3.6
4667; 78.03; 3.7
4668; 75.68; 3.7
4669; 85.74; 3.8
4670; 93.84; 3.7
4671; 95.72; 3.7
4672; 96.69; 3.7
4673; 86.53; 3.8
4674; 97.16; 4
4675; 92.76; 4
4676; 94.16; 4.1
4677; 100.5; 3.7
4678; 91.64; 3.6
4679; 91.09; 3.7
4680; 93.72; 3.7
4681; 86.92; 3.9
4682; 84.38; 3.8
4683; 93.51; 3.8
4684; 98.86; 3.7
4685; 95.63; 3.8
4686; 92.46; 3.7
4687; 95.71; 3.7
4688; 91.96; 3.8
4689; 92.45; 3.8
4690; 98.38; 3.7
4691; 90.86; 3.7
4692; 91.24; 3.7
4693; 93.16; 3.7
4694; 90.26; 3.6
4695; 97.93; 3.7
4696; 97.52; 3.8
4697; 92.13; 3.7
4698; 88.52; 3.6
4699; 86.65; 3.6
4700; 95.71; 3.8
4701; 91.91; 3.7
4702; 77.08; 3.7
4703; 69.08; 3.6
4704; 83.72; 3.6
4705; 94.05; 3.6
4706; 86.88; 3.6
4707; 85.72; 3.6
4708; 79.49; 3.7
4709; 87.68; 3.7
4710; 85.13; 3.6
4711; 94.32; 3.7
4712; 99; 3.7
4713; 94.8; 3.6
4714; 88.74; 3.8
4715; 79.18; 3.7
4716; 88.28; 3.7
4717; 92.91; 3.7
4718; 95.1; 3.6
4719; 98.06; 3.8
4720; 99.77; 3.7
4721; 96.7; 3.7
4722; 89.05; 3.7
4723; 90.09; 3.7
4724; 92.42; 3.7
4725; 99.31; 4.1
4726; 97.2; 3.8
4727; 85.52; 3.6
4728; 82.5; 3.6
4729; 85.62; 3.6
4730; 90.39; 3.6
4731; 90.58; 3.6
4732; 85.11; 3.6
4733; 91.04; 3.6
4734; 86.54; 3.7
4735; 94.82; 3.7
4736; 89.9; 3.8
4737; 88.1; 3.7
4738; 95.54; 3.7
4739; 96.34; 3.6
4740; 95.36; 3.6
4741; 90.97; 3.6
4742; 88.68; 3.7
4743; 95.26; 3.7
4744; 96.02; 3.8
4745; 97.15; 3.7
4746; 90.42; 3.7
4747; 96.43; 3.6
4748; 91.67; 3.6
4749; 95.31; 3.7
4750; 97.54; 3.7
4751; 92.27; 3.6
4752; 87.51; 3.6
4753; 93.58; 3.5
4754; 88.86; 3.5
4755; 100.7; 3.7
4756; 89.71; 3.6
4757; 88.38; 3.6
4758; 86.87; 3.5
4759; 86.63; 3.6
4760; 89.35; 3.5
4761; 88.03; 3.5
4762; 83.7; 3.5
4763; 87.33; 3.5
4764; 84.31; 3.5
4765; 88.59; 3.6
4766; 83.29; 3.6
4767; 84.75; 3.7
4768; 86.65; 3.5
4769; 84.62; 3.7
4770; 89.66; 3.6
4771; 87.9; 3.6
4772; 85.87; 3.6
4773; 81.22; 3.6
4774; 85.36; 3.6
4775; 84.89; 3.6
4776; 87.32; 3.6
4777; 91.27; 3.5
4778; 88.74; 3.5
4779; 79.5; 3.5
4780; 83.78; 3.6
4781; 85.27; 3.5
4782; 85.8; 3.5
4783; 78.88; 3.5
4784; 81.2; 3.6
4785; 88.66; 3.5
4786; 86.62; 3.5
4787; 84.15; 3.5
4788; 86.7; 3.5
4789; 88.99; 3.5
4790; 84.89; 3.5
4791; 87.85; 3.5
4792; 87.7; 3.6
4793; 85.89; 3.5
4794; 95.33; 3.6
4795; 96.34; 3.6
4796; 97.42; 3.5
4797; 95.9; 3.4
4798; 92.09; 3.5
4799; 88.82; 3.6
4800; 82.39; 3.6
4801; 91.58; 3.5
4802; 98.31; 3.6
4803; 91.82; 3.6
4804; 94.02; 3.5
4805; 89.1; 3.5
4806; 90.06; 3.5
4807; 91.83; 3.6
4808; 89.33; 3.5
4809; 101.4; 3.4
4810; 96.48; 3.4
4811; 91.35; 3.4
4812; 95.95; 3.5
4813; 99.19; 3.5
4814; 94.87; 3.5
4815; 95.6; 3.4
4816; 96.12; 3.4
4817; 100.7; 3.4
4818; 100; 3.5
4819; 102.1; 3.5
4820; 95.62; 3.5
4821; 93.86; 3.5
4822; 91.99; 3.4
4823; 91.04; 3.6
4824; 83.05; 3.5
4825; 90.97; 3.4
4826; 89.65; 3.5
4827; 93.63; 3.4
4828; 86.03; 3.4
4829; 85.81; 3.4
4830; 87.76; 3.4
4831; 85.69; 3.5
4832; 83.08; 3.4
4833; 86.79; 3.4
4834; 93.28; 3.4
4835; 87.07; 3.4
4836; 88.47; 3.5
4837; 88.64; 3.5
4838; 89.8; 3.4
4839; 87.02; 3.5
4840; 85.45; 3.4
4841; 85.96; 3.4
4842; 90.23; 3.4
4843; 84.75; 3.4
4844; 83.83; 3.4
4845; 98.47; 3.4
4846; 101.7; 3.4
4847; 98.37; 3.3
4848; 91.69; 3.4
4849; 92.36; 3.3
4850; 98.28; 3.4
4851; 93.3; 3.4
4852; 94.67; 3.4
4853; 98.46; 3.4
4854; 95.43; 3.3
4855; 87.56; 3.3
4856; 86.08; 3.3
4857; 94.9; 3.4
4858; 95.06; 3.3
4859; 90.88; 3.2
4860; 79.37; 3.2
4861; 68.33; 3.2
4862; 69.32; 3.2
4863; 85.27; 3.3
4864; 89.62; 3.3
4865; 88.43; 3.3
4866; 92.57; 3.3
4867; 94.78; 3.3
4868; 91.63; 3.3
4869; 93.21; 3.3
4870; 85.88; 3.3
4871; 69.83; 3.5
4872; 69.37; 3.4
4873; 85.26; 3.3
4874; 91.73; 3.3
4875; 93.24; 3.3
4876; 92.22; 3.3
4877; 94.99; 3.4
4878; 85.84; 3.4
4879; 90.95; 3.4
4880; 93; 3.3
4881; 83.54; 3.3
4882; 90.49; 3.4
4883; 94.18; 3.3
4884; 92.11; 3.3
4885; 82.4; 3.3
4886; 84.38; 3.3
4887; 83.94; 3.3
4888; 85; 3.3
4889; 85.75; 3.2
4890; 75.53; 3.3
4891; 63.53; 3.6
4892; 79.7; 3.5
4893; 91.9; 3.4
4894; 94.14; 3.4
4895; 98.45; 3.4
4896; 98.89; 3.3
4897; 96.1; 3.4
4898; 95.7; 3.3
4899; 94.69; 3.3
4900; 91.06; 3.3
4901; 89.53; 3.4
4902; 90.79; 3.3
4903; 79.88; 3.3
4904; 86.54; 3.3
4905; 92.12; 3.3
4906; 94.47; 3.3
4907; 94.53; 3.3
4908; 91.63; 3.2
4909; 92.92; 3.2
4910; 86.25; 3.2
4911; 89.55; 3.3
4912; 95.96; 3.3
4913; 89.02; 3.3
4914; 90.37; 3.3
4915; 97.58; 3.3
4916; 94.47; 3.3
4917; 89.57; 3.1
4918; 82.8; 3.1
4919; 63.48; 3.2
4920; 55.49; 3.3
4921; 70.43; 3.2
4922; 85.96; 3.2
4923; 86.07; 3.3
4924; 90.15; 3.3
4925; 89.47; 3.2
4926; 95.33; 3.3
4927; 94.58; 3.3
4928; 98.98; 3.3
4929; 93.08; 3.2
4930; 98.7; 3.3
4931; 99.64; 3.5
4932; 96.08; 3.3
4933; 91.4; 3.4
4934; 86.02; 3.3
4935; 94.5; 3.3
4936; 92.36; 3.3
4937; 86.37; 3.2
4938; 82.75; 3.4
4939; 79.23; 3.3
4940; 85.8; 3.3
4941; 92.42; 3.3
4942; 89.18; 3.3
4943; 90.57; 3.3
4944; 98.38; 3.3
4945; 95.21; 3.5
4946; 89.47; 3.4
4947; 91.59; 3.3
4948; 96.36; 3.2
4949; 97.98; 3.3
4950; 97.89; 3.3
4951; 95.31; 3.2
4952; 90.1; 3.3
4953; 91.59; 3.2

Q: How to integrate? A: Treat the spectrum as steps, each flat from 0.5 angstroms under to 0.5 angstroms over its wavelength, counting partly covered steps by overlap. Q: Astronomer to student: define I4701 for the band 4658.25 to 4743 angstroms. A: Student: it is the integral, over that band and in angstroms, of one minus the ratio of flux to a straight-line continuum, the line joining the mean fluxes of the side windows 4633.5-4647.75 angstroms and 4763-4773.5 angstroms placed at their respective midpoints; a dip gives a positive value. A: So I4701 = -1.4 angstroms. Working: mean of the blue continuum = 93.4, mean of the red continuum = 85.8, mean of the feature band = 91.3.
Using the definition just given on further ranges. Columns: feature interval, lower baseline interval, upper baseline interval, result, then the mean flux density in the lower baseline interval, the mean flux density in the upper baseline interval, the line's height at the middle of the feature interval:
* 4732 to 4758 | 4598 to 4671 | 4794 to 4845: -0.22 angstroms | 91.9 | 91.6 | 91.7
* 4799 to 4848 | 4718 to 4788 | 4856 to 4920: -1.73 angstroms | 89.5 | 87.6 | 88.5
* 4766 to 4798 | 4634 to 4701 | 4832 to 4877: 1.09 angstroms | 92.3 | 88.8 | 90.2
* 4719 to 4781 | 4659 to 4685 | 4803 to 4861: 1.41 angstroms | 92.3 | 91.6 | 92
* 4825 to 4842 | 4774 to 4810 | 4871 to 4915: 0.19 angstroms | 89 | 88.8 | 88.9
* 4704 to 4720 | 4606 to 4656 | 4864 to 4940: 0.21 angstroms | 92.5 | 88.4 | 91.3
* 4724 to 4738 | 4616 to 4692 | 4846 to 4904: 0.17 angstroms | 92.5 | 88.6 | 91.1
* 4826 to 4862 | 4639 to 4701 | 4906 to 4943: 0.19 angstroms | 92.2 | 88.8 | 89.9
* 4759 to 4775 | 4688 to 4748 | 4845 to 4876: 0.76 angstroms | 90.9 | 89.1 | 90.3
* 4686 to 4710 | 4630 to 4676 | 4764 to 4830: 0.52 angstroms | 92.1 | 89.9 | 91.4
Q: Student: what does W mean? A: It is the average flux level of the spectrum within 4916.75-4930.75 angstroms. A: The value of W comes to 85.5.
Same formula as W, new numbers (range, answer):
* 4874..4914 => 89.4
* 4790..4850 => 91.7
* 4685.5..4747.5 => 91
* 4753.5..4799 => 87.5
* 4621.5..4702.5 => 92.2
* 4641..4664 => 92.6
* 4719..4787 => 89.4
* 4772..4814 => 89.4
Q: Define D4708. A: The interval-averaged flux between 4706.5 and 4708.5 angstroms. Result 82.6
